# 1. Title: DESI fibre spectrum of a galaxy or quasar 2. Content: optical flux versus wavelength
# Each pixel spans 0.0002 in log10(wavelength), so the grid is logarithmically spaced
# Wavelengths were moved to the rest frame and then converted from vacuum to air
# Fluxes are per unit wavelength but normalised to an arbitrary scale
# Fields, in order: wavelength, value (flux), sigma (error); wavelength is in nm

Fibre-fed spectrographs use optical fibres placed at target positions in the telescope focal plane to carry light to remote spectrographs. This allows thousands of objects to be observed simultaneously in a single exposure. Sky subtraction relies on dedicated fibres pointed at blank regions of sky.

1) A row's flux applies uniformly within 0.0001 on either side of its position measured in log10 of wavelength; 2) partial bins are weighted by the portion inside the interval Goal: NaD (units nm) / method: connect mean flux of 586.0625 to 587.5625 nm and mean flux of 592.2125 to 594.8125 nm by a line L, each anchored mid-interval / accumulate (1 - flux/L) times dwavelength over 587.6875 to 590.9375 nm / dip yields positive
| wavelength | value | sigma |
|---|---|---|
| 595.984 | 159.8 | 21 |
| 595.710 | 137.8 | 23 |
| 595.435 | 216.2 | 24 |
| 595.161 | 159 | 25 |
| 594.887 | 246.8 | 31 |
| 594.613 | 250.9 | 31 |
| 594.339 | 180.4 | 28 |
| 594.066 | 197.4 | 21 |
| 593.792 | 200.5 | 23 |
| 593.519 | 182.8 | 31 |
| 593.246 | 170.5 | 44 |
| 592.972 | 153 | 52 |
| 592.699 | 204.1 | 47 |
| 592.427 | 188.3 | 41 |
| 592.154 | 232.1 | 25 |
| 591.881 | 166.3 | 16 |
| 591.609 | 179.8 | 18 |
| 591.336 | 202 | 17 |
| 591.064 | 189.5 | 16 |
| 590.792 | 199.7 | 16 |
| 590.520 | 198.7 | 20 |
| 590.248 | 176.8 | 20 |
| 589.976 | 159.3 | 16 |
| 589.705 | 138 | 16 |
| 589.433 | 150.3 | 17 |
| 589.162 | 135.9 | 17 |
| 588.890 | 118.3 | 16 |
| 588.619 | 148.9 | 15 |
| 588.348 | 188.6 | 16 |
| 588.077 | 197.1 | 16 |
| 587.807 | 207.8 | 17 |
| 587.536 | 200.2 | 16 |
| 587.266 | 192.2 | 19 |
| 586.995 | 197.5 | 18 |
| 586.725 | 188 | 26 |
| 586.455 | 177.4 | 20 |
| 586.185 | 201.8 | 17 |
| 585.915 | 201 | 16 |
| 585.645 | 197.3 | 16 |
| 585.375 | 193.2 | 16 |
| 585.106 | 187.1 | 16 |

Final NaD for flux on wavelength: 0.42 nm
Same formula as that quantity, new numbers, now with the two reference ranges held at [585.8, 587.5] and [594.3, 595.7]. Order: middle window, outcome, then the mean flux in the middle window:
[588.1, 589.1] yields 0.206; 156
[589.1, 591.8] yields 0.343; 174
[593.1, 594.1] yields 0.085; 186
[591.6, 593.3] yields 0.136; 186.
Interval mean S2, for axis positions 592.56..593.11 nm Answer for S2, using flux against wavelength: 179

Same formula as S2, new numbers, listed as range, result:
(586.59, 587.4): 192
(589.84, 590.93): 184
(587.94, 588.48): 193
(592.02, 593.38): 190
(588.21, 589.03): 152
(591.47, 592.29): 193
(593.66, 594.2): 199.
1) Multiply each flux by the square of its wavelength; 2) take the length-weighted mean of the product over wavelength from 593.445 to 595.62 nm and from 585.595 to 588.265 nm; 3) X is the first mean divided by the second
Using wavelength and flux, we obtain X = 1.07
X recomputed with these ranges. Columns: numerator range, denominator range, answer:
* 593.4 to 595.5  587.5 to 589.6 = 1.25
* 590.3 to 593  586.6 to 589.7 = 1.12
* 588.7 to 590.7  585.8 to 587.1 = 0.81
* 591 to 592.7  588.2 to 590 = 1.32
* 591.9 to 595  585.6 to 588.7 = 1.06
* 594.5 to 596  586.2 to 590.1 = 1.17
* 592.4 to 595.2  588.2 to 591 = 1.22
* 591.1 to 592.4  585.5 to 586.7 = 1.02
